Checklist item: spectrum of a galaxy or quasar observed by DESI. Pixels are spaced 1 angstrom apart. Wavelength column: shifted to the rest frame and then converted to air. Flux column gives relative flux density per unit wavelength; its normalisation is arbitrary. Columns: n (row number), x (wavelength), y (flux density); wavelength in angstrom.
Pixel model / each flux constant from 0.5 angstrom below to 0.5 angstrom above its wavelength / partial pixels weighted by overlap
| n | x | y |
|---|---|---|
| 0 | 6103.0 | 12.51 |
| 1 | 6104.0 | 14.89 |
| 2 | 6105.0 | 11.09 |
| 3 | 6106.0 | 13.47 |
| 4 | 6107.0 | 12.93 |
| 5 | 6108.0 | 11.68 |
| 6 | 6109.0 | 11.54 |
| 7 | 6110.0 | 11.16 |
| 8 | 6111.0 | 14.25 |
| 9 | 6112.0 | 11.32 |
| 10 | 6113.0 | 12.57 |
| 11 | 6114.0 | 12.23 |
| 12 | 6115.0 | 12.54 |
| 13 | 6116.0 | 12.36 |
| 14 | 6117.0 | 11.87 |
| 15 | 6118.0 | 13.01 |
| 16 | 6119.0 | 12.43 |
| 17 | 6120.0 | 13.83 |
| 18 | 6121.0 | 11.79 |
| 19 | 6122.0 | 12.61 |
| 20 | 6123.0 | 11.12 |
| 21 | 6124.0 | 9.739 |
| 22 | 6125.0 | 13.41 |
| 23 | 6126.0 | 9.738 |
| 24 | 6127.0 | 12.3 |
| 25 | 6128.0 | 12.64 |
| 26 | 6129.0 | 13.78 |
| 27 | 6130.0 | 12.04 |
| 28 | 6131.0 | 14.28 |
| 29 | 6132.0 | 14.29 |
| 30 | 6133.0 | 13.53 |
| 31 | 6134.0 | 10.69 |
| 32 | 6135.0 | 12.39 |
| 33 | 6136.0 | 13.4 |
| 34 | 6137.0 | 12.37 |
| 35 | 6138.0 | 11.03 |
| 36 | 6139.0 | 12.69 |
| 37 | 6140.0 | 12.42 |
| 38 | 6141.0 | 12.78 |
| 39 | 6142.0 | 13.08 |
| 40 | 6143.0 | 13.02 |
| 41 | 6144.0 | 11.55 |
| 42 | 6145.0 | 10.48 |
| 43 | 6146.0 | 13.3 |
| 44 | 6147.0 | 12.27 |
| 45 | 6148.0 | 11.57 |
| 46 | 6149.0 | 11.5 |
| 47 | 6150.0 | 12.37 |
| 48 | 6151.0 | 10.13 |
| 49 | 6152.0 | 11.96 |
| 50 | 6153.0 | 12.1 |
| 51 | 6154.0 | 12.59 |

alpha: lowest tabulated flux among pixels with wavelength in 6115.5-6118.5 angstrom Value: 11.87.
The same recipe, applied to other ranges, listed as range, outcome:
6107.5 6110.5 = 11.16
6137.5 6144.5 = 11.03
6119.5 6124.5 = 9.739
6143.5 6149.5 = 10.48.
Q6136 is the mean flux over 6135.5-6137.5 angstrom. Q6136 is 12.9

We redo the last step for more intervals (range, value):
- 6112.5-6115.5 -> 12.4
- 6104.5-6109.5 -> 12.1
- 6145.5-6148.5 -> 12.4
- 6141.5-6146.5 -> 12.3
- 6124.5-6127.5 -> 11.8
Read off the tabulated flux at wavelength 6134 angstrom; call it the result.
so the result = 10.69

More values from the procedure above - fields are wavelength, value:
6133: 13.53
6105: 11.09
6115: 12.54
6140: 12.42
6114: 12.23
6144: 11.55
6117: 11.87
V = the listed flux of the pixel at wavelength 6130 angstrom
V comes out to 12.04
